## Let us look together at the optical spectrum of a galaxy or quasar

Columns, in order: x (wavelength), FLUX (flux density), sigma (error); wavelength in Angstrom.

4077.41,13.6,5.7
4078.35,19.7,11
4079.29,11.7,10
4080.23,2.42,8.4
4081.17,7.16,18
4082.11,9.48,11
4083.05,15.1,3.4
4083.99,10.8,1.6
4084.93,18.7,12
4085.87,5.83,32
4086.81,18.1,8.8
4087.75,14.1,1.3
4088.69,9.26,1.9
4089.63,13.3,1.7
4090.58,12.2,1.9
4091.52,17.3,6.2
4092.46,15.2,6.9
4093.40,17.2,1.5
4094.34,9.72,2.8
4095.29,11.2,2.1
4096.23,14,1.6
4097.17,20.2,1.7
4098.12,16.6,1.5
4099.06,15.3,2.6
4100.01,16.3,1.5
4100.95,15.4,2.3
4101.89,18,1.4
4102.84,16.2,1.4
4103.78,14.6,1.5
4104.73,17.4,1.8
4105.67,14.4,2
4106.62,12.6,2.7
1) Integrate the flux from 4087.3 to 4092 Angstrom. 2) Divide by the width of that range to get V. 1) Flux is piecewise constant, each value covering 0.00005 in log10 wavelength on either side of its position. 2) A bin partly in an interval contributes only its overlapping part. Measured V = 13.2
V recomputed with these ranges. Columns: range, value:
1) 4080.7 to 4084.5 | 10.7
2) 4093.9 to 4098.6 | 14.4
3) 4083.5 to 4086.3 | 11.9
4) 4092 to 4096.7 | 13.5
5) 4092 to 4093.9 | 16.1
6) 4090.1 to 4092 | 14.7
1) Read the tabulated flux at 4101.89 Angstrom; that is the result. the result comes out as 18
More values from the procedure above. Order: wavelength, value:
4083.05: 15.1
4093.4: 17.2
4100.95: 15.4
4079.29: 11.7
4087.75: 14.1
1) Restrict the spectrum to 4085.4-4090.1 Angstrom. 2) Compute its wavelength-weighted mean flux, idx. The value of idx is 12.1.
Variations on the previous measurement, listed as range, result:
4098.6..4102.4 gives 16.2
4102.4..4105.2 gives 16.1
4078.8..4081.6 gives 7.18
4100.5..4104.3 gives 16.1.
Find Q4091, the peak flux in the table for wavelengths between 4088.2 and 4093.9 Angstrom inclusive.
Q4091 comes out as 17.3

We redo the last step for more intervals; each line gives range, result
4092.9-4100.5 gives 20.2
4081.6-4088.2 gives 18.7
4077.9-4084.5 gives 19.7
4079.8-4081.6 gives 7.16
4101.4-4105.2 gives 18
